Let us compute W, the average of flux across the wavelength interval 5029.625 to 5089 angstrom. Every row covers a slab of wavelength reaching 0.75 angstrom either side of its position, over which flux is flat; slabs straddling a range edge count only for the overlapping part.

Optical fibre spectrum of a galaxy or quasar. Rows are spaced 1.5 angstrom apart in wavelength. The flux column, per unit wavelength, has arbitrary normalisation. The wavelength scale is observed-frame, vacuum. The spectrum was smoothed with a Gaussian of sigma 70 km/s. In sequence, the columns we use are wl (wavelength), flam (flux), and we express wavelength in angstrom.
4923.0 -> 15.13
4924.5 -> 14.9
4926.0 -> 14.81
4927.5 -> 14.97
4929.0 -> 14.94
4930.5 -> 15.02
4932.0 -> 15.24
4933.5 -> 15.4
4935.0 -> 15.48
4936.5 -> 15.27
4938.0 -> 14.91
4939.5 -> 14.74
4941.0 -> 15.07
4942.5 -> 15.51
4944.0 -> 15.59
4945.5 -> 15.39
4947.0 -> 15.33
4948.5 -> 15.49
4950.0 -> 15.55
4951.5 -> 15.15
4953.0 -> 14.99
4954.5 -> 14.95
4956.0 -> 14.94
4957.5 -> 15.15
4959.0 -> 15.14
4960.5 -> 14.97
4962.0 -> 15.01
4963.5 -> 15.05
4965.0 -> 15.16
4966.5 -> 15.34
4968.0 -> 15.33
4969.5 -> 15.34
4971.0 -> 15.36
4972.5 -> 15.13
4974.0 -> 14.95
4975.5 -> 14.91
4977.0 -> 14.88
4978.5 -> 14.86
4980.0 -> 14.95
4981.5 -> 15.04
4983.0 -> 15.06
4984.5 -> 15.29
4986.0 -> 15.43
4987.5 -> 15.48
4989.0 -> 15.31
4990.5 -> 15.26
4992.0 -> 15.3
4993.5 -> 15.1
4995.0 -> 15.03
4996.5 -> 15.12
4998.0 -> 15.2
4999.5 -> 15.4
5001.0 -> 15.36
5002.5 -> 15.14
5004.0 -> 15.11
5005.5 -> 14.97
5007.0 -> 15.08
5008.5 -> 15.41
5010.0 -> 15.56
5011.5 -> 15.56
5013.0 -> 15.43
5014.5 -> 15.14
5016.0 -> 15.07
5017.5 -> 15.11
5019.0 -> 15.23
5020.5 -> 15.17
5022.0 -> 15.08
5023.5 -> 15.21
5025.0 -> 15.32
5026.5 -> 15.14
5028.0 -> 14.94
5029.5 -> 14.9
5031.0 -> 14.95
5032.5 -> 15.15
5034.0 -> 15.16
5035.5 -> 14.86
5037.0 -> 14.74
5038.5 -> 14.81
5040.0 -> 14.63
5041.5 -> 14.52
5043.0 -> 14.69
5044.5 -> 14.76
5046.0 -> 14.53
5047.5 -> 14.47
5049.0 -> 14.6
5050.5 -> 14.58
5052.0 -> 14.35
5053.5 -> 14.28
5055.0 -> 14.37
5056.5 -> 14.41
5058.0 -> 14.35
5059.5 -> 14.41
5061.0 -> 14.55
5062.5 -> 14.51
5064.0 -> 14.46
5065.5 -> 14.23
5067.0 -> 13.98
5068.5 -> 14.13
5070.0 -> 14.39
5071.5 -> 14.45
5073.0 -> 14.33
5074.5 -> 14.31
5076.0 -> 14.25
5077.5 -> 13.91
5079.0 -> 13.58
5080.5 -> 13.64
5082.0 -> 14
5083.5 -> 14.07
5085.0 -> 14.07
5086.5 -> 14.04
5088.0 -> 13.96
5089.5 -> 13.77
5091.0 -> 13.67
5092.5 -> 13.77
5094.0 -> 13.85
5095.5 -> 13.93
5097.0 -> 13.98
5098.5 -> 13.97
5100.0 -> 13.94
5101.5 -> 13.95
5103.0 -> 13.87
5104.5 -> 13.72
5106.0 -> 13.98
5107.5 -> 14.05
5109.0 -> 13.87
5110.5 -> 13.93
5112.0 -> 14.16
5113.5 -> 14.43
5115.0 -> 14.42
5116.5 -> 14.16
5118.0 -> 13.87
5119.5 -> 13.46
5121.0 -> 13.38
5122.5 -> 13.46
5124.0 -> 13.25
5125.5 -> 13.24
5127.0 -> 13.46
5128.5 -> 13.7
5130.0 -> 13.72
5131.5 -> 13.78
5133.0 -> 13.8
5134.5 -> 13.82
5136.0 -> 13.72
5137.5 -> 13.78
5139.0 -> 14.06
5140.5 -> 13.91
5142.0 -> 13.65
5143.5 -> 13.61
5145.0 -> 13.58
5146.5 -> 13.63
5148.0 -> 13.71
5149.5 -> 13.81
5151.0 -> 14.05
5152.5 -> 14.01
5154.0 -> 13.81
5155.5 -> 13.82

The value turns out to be 14.4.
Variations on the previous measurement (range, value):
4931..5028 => 15.2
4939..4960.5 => 15.2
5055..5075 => 14.3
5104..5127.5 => 13.8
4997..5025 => 15.2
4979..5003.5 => 15.2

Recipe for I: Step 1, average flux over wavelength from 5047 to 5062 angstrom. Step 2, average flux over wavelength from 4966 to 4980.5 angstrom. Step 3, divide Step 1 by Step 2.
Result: 1.0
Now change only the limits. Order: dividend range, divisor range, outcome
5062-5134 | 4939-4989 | 0.92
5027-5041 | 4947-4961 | 0.98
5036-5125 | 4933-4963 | 0.93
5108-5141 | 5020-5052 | 0.93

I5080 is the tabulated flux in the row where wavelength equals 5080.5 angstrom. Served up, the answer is 13.64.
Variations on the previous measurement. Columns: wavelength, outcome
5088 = 13.96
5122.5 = 13.46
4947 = 15.33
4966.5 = 15.34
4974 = 14.95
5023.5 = 15.21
